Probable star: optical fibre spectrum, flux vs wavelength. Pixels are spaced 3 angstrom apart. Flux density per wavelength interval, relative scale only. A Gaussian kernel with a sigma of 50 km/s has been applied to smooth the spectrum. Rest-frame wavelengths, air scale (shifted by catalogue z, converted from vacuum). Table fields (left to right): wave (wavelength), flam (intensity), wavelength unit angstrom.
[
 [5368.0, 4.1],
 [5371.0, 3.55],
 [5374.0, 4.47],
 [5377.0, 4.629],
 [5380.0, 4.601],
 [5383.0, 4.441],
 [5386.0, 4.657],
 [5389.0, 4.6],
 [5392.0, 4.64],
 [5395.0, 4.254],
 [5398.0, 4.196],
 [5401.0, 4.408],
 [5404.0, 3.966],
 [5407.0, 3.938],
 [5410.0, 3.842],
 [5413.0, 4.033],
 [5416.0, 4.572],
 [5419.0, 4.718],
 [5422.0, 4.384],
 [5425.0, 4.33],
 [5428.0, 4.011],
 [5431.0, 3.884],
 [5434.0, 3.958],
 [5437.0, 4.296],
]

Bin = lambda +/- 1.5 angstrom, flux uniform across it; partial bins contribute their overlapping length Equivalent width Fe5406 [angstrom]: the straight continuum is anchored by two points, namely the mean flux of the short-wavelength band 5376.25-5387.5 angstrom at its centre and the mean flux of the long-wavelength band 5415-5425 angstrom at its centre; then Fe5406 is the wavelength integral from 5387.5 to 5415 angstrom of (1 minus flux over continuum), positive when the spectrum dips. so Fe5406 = 2.0 angstrom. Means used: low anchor 4.58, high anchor 4.52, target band 4.22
